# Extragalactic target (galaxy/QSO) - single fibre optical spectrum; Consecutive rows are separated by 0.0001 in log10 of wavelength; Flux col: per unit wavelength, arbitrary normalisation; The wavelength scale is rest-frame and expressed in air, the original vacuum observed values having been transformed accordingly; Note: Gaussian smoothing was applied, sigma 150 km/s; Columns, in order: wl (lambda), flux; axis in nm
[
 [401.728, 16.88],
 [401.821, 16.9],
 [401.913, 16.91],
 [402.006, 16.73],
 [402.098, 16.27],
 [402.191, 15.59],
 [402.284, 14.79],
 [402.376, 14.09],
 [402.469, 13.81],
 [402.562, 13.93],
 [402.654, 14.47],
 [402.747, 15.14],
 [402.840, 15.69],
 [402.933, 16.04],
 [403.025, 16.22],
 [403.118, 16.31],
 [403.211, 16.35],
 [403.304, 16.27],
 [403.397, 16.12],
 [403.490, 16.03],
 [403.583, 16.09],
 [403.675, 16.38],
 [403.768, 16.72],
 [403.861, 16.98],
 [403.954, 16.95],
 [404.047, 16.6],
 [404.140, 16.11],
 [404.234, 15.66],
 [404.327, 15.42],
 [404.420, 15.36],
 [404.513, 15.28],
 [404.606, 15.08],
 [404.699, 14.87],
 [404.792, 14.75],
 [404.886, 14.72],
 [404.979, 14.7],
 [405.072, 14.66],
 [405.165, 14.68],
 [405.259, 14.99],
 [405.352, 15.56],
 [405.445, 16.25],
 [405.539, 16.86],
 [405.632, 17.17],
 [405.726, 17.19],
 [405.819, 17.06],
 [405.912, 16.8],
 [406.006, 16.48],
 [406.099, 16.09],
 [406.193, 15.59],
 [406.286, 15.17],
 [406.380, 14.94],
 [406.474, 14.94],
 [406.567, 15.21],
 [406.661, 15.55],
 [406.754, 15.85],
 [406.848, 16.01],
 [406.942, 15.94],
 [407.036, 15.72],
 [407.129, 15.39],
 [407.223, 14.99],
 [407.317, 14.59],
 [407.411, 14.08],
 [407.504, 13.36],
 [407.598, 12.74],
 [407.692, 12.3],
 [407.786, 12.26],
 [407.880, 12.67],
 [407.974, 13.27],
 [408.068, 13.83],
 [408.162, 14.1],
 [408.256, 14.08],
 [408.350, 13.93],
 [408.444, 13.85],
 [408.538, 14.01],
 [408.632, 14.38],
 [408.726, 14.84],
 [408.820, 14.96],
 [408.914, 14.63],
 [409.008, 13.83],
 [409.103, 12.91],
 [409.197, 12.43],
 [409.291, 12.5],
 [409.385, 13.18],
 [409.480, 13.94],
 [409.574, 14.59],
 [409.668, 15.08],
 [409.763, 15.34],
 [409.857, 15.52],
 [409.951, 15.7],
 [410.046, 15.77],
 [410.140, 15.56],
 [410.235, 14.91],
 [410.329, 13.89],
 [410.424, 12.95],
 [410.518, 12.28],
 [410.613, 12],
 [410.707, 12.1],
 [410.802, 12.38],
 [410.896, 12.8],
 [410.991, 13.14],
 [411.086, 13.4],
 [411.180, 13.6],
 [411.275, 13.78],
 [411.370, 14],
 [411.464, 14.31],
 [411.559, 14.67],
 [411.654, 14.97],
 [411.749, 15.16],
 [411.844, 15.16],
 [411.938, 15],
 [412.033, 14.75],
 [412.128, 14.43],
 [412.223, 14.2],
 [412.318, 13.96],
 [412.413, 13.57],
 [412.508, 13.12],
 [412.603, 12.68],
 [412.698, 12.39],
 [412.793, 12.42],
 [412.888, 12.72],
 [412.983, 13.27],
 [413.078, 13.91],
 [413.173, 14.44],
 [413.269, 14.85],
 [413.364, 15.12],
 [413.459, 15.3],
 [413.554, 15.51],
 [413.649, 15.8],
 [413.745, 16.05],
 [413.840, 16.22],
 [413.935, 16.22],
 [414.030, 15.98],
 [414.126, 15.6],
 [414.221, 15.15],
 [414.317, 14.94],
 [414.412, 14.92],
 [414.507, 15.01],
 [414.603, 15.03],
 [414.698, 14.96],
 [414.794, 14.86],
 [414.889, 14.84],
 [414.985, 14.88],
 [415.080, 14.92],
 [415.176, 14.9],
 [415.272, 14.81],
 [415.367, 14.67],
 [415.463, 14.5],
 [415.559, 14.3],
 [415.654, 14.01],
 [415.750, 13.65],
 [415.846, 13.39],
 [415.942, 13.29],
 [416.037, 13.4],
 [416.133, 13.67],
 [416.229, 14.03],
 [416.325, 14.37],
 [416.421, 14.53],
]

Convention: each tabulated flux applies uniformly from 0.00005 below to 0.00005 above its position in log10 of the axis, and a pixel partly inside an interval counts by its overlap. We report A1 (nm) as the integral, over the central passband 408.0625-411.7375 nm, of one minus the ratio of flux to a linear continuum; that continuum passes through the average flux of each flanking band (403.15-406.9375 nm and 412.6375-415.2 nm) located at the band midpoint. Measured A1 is 0.316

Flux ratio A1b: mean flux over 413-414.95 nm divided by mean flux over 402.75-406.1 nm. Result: 0.95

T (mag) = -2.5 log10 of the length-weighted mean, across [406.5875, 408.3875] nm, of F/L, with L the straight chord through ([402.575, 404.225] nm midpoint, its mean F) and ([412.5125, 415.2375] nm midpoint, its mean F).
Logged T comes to 0.095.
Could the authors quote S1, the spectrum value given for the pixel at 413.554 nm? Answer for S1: 15.51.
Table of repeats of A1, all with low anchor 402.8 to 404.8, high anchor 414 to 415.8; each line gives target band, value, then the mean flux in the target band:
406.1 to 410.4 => 0.31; 14.4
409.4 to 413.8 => 0.30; 14.1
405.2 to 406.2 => -0.04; 16.4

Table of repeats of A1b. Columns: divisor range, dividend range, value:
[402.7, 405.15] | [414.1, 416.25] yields 0.92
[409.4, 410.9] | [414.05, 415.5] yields 1.06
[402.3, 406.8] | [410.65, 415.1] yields 0.92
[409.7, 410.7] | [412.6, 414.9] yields 1.03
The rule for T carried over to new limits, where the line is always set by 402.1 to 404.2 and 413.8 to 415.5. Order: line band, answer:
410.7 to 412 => 0.10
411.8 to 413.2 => 0.11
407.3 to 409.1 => 0.13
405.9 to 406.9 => 0.00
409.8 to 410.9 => 0.11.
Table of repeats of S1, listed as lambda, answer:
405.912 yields 16.8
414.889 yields 14.84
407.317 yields 14.59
